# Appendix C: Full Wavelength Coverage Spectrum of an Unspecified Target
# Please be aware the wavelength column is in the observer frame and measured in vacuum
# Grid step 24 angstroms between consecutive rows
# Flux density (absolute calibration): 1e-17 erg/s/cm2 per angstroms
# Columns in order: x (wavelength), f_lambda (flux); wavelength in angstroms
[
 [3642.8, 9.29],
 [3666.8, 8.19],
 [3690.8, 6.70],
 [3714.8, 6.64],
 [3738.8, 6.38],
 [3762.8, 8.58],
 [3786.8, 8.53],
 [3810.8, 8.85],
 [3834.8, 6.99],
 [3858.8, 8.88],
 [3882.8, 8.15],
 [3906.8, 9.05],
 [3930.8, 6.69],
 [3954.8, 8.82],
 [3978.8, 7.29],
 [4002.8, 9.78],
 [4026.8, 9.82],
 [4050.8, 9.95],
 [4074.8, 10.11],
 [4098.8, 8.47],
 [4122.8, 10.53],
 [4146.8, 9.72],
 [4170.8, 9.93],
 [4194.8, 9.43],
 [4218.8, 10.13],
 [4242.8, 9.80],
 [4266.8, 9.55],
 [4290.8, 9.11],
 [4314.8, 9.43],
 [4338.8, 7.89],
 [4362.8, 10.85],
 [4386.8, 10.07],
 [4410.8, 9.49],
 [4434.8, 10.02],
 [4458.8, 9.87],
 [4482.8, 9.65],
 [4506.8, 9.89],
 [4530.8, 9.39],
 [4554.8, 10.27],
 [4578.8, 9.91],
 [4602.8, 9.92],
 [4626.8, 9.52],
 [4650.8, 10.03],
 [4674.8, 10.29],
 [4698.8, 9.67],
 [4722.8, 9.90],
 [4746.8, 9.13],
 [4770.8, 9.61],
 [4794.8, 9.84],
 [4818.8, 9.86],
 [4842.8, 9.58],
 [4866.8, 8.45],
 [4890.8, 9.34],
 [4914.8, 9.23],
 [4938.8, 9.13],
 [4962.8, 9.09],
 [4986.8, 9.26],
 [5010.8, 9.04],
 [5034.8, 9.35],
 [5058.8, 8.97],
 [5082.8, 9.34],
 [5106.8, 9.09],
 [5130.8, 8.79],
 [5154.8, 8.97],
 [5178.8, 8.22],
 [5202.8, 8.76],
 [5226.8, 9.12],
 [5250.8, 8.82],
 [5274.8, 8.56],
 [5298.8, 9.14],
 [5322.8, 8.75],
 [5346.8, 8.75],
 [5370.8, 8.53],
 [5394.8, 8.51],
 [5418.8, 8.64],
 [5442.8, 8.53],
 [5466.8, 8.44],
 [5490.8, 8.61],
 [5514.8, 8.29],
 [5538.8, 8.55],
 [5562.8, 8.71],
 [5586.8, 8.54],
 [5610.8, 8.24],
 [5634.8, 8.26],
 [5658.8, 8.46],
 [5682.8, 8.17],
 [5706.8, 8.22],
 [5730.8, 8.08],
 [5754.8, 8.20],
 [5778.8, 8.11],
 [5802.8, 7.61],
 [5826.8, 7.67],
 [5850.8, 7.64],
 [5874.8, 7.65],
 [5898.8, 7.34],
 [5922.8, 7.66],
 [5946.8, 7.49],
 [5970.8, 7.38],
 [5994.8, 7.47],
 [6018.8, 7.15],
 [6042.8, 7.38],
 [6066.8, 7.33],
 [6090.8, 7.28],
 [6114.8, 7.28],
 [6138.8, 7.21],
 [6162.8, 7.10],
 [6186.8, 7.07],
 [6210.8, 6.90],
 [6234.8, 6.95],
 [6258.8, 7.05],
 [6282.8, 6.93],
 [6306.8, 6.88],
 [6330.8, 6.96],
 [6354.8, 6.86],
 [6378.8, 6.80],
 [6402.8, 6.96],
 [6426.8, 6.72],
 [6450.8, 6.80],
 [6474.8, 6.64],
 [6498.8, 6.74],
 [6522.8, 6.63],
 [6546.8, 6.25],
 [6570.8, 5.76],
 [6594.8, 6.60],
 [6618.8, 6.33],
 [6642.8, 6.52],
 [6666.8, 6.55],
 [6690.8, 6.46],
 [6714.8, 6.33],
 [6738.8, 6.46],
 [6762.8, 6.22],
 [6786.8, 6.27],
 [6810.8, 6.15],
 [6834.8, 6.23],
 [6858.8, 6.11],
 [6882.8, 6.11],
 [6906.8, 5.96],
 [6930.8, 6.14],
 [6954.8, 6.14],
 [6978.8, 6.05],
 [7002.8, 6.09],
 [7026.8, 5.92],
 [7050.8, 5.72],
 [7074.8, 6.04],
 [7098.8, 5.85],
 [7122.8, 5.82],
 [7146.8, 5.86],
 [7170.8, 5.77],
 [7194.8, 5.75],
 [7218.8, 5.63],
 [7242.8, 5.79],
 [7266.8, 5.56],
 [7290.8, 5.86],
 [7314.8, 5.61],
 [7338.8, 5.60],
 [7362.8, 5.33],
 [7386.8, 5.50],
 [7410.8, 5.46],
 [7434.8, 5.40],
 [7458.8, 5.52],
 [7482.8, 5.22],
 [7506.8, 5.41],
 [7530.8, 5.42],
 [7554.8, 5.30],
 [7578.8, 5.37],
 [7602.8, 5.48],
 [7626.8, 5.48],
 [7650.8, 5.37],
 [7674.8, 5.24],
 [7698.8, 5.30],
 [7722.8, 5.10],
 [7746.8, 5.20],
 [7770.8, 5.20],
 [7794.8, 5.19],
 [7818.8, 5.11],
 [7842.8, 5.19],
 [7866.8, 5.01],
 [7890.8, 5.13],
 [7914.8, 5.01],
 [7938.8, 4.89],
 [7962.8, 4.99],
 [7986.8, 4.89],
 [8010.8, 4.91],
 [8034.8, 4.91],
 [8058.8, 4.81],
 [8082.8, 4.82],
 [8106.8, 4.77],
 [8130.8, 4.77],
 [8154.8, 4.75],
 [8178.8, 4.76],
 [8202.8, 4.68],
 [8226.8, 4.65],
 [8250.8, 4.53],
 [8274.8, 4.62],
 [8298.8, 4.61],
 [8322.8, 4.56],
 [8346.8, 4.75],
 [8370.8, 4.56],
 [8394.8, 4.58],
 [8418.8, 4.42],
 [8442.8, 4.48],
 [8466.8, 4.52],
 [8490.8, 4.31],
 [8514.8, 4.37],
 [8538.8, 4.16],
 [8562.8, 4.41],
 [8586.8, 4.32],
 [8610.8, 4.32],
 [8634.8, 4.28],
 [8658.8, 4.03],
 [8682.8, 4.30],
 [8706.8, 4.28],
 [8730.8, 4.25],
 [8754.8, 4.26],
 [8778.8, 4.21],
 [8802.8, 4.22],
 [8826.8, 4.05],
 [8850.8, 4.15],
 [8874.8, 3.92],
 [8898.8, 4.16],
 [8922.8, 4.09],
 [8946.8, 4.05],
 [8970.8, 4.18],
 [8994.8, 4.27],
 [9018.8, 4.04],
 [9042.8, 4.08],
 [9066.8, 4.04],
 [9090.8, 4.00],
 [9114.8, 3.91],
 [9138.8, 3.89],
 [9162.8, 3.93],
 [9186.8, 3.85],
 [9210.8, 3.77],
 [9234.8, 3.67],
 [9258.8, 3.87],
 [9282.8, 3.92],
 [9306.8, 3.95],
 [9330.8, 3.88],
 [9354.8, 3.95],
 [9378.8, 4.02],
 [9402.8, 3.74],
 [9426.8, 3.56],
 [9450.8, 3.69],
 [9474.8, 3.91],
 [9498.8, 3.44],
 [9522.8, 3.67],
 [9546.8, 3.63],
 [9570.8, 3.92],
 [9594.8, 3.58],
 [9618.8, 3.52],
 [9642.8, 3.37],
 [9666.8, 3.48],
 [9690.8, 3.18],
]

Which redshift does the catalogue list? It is 0.00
